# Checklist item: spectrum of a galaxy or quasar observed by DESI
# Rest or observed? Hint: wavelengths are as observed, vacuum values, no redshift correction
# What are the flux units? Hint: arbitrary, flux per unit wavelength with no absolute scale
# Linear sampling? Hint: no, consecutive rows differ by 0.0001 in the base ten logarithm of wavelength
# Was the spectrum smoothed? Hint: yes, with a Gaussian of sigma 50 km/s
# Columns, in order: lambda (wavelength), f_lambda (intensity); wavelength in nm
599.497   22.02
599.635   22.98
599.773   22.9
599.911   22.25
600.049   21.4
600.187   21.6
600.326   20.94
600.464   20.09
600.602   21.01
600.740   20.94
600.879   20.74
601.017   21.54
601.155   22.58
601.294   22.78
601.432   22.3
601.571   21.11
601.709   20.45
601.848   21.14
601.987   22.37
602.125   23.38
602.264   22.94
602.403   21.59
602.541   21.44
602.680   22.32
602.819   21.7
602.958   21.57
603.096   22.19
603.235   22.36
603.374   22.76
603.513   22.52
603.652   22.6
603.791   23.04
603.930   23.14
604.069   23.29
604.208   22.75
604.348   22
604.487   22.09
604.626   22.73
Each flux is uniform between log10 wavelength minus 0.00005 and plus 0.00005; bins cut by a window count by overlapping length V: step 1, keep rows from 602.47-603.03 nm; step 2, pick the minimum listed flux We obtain 21.44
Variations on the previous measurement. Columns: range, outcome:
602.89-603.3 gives 21.57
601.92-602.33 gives 22.37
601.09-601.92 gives 20.45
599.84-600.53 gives 20.09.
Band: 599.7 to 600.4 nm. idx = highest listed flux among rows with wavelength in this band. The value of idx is 22.9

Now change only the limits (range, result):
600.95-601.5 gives 22.78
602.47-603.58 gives 22.76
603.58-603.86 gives 23.04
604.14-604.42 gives 22.75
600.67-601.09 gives 21.54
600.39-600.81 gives 21.01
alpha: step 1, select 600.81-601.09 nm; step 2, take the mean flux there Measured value 21.2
